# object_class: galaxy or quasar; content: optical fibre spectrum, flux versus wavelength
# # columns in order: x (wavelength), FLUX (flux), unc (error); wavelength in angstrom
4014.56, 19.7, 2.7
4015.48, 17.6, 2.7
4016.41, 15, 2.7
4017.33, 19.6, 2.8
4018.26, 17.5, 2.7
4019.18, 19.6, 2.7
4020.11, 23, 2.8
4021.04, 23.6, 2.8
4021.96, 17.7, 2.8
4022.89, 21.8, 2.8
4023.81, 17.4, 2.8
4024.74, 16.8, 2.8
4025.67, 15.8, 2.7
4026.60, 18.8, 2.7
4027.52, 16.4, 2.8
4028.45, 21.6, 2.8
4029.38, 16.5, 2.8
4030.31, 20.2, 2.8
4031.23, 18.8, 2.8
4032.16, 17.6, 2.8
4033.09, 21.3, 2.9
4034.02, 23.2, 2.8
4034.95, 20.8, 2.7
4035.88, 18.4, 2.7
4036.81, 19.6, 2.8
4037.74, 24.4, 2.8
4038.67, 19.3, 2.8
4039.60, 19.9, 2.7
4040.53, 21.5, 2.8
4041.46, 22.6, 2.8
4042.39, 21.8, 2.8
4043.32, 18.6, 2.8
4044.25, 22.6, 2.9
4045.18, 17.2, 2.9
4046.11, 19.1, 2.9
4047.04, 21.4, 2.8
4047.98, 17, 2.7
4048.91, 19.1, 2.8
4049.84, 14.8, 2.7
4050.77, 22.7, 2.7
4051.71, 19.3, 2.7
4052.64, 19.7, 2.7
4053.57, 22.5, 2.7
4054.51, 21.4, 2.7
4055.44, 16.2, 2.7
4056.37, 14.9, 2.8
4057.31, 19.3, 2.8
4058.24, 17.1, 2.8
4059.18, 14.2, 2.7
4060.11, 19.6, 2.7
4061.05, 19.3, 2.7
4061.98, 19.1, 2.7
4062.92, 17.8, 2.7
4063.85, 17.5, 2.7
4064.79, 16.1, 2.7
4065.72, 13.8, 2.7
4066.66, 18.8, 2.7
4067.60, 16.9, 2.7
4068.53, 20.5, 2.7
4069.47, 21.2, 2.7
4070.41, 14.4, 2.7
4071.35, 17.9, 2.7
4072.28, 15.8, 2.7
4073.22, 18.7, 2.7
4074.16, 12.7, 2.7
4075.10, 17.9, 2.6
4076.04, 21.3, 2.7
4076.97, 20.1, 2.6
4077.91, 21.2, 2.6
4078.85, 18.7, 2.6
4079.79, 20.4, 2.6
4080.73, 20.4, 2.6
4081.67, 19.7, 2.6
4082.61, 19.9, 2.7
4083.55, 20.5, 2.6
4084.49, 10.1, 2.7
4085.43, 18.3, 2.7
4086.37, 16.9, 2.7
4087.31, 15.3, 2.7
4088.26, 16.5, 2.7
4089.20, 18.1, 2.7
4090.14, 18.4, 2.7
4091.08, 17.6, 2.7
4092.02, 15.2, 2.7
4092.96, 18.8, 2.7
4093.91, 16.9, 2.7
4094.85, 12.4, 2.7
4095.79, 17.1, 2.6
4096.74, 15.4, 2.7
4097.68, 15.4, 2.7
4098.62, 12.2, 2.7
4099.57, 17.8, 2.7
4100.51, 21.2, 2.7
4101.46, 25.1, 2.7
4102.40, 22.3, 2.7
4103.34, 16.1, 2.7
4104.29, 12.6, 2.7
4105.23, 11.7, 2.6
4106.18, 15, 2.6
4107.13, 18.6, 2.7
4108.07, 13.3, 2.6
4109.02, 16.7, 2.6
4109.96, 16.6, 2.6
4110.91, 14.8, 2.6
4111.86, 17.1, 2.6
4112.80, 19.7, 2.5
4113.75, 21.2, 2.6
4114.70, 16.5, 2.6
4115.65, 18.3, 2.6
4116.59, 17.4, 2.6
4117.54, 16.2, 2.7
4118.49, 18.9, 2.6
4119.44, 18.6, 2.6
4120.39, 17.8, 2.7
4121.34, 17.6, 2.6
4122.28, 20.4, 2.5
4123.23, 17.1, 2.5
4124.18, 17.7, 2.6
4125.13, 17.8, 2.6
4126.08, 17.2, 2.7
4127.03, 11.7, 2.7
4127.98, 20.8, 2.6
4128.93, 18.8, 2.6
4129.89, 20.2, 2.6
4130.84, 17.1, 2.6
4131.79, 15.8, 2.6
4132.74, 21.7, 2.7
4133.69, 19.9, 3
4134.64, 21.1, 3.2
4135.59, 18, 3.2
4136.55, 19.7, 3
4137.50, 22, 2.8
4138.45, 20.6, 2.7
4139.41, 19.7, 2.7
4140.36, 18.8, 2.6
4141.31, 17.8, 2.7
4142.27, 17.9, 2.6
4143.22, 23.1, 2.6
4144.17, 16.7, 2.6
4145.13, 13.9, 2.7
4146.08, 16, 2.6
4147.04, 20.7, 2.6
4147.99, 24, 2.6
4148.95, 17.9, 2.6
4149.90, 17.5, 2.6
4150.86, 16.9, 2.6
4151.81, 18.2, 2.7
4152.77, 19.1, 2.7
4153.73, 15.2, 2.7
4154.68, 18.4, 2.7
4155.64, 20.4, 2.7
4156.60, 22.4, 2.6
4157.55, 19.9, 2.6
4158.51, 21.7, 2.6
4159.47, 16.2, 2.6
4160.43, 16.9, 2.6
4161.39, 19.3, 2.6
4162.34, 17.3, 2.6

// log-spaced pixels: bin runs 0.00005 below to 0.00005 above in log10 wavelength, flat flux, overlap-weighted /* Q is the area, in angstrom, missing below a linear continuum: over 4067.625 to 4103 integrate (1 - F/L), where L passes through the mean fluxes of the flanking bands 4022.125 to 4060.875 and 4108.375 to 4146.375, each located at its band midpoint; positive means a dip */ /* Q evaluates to 1.6 angstrom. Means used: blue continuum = 19.3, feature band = 17.9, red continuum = 18.2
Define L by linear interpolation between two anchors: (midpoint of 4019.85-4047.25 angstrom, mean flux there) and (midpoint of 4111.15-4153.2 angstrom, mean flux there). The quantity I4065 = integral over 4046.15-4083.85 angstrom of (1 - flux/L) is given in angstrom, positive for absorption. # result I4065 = 1.8 angstrom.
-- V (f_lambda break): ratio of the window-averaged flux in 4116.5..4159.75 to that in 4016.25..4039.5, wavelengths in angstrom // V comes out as 0.96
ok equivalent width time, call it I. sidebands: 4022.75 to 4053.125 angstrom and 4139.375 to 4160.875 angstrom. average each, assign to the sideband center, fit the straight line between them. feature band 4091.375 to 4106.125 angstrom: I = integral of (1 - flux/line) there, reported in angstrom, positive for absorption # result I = 1.9 angstrom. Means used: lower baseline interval 19.6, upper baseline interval 18.6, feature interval 16.6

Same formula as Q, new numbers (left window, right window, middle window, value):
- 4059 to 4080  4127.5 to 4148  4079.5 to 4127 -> 3.4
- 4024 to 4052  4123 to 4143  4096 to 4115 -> 2.0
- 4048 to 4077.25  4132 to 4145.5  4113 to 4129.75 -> 0.9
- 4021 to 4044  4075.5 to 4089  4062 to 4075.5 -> 1.2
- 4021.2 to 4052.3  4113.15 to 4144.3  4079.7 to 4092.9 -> 1.0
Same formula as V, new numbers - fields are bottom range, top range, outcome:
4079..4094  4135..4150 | 1.08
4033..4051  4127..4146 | 0.93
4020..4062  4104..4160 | 0.93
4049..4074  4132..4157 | 1.06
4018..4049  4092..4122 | 0.86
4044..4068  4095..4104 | 0.97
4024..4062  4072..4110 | 0.90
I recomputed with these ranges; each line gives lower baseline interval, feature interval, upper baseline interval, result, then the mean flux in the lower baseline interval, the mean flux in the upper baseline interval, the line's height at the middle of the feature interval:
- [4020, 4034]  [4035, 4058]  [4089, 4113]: -1.45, 19.2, 16.7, 18.5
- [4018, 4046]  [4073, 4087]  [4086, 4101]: -0.91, 19.8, 16.6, 17.3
